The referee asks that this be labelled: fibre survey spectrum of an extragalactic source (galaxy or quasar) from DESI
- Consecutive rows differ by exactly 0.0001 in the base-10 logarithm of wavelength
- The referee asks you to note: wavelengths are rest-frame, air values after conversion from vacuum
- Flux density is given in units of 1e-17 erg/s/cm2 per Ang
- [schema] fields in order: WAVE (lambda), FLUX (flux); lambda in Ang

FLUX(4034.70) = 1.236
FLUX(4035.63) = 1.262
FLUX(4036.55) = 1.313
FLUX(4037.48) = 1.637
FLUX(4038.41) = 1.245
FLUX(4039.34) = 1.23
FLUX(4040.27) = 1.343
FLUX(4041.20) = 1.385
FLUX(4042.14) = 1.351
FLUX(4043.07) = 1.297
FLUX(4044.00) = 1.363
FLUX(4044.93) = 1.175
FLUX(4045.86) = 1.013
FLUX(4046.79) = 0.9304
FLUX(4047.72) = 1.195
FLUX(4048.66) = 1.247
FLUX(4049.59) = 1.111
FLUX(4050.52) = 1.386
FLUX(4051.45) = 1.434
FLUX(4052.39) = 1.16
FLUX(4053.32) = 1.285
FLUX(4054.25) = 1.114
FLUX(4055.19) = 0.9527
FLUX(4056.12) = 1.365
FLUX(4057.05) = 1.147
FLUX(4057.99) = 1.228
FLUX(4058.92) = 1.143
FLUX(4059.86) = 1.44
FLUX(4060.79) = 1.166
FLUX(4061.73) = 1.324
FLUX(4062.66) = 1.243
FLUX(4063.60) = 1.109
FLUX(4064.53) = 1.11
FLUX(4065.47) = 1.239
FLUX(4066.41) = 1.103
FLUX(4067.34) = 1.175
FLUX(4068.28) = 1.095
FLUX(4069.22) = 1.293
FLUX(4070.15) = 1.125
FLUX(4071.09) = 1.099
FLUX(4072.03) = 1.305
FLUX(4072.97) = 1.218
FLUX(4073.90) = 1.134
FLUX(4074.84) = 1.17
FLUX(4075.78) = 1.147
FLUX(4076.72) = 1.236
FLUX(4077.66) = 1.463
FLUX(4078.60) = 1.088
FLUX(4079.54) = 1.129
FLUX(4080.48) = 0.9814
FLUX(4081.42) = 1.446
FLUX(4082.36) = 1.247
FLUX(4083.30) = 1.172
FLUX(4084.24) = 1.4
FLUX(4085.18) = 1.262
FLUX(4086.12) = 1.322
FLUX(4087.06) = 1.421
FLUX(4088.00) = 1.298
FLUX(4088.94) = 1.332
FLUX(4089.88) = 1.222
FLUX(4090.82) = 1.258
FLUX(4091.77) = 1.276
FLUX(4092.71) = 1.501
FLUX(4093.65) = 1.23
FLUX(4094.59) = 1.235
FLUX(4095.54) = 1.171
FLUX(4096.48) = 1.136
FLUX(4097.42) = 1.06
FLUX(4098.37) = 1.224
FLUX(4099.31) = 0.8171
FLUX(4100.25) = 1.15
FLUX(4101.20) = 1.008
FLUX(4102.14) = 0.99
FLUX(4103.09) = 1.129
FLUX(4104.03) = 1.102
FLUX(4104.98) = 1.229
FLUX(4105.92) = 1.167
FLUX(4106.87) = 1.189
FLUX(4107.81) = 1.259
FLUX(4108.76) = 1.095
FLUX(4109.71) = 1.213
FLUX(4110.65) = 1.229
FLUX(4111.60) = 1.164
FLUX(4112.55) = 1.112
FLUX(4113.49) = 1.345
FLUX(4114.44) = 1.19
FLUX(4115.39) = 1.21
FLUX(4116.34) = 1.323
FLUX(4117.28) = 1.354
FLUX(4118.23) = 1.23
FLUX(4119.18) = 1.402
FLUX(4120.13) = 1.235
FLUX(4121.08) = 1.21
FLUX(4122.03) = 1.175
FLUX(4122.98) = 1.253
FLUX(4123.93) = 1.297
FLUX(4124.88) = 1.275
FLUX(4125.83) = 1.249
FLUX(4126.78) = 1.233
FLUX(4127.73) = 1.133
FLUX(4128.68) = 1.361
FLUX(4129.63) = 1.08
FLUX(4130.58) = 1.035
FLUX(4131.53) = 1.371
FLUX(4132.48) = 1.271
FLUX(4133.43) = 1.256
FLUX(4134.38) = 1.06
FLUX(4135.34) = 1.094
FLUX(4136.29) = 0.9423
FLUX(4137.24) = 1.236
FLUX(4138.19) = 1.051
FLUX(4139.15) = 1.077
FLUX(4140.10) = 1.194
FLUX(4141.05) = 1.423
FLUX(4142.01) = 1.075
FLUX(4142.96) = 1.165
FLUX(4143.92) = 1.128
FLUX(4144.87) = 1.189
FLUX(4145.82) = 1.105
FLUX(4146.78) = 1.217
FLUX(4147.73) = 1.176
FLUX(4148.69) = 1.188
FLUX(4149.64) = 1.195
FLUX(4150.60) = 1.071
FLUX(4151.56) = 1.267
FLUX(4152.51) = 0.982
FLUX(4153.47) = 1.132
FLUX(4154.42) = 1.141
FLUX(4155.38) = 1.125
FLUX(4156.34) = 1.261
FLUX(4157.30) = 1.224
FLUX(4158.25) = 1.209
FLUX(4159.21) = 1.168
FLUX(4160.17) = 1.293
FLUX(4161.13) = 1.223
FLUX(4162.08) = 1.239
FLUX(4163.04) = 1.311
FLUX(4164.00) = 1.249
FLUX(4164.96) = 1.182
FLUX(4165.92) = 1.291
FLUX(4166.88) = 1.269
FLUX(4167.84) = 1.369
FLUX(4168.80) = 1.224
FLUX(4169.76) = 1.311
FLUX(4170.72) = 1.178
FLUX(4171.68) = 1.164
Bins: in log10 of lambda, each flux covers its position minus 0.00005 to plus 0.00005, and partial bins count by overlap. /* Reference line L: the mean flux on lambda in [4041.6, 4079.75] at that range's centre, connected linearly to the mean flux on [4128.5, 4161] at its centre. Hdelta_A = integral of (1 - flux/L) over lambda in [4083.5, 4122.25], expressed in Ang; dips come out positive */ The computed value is -1.0 Ang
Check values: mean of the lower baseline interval 1.2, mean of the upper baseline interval 1.17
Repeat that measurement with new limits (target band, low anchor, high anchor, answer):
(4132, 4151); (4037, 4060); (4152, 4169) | 1.0 Ang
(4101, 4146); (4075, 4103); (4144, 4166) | 0.4 Ang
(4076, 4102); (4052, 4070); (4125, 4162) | -0.7 Ang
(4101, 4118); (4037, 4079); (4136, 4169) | 0.2 Ang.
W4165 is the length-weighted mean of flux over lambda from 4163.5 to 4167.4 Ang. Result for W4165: 1.25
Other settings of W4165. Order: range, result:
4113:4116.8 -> 1.27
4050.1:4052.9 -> 1.32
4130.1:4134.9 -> 1.2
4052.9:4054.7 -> 1.2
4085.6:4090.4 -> 1.32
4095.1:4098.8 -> 1.15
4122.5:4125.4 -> 1.27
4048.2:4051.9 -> 1.3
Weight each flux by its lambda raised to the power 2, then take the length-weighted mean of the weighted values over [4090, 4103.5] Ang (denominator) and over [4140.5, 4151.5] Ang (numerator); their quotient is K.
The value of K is 1.04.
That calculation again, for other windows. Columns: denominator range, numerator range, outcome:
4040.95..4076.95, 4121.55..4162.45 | 1.02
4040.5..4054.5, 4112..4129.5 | 1.05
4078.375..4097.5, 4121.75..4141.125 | 0.97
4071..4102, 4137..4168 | 1.01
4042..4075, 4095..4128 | 1.02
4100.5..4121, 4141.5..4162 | 1.00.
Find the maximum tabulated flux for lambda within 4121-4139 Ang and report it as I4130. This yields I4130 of 1.371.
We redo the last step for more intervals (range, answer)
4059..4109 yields 1.501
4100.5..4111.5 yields 1.259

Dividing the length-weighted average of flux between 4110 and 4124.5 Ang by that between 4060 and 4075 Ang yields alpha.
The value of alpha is 1.1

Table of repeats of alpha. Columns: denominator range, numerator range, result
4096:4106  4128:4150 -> 1.07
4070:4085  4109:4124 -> 1.02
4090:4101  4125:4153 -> 0.99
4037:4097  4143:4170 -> 0.97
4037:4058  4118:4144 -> 0.96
